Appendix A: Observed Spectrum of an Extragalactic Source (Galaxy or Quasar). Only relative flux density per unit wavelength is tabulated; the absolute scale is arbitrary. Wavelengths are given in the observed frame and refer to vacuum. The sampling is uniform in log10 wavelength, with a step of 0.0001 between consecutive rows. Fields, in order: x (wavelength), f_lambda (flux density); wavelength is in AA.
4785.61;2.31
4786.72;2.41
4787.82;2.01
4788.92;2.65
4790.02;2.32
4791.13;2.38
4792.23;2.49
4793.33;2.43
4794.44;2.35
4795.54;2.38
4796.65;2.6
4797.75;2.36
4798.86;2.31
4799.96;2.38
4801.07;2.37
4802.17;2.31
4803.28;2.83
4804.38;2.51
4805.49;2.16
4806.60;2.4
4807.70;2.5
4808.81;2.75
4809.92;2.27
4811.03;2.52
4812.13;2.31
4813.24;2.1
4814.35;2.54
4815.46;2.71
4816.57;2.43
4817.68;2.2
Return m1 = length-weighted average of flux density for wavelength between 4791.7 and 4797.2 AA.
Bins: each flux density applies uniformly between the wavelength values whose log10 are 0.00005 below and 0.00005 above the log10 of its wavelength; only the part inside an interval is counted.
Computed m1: 2.45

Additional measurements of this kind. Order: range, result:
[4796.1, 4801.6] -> 2.4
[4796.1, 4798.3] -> 2.49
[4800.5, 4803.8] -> 2.5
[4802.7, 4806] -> 2.5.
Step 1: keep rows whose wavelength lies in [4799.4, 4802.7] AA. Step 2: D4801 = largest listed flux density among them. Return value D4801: 2.38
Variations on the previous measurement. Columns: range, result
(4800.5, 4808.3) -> 2.83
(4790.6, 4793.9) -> 2.49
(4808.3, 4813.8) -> 2.75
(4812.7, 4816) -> 2.71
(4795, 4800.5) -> 2.6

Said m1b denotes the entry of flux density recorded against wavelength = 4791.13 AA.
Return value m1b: 2.38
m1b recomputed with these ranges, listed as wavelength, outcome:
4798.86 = 2.31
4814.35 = 2.54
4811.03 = 2.52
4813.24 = 2.1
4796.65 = 2.6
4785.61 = 2.31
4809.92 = 2.27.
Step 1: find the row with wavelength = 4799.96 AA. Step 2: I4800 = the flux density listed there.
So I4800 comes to 2.38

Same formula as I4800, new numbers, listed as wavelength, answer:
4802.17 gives 2.31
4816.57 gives 2.43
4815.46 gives 2.71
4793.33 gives 2.43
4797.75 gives 2.36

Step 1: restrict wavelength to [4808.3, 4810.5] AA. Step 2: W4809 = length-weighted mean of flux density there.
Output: 2.5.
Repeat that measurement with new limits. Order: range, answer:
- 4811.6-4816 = 2.41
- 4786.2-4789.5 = 2.36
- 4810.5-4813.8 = 2.31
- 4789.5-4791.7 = 2.35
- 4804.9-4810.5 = 2.41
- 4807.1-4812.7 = 2.47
